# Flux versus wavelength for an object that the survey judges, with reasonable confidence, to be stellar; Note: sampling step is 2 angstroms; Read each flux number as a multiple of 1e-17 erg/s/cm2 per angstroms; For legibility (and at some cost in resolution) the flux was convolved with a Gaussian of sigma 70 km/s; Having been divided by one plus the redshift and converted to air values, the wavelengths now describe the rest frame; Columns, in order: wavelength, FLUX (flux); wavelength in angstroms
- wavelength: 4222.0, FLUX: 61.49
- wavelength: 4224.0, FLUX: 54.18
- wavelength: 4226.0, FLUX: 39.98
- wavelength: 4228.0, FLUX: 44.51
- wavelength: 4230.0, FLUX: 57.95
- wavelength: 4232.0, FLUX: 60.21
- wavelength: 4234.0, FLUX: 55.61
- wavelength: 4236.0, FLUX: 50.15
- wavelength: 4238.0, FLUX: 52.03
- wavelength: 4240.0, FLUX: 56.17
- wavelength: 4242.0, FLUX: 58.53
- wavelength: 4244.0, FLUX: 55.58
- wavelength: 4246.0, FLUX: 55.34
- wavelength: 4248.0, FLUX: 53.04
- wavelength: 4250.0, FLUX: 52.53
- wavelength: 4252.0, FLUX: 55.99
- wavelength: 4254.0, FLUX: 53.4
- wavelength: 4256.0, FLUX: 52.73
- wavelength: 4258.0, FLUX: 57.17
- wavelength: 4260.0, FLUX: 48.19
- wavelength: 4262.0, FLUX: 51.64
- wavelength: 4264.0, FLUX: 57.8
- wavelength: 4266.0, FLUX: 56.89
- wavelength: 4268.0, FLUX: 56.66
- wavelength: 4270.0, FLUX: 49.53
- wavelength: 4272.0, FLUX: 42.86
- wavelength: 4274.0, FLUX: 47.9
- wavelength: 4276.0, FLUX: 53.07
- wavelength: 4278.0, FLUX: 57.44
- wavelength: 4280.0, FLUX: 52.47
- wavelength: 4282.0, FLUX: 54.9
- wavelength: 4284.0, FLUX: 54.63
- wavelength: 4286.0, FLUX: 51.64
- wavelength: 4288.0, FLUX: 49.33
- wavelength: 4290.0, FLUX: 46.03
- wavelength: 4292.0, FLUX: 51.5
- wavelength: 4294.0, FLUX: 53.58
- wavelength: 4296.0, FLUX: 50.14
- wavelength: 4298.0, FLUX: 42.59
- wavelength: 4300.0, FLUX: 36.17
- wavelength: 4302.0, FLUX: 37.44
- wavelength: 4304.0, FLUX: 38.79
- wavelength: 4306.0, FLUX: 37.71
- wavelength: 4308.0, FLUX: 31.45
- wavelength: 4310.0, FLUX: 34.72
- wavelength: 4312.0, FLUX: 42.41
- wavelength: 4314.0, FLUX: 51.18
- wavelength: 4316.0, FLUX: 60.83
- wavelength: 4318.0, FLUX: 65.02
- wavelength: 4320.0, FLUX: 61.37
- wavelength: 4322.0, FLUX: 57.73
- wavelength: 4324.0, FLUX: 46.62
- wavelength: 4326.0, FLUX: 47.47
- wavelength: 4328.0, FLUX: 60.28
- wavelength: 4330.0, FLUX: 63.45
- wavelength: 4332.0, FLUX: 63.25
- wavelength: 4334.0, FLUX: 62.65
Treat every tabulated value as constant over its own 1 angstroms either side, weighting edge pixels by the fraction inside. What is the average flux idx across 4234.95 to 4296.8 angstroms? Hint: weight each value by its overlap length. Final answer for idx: 52.9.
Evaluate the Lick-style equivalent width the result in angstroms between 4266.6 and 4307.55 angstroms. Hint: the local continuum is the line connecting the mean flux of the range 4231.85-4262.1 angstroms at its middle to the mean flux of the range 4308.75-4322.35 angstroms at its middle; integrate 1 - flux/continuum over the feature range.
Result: 4.0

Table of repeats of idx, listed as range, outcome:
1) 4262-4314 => 47.7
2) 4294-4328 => 47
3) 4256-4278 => 52.4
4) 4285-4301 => 47.6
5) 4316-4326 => 57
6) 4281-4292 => 51.3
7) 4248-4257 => 53.6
